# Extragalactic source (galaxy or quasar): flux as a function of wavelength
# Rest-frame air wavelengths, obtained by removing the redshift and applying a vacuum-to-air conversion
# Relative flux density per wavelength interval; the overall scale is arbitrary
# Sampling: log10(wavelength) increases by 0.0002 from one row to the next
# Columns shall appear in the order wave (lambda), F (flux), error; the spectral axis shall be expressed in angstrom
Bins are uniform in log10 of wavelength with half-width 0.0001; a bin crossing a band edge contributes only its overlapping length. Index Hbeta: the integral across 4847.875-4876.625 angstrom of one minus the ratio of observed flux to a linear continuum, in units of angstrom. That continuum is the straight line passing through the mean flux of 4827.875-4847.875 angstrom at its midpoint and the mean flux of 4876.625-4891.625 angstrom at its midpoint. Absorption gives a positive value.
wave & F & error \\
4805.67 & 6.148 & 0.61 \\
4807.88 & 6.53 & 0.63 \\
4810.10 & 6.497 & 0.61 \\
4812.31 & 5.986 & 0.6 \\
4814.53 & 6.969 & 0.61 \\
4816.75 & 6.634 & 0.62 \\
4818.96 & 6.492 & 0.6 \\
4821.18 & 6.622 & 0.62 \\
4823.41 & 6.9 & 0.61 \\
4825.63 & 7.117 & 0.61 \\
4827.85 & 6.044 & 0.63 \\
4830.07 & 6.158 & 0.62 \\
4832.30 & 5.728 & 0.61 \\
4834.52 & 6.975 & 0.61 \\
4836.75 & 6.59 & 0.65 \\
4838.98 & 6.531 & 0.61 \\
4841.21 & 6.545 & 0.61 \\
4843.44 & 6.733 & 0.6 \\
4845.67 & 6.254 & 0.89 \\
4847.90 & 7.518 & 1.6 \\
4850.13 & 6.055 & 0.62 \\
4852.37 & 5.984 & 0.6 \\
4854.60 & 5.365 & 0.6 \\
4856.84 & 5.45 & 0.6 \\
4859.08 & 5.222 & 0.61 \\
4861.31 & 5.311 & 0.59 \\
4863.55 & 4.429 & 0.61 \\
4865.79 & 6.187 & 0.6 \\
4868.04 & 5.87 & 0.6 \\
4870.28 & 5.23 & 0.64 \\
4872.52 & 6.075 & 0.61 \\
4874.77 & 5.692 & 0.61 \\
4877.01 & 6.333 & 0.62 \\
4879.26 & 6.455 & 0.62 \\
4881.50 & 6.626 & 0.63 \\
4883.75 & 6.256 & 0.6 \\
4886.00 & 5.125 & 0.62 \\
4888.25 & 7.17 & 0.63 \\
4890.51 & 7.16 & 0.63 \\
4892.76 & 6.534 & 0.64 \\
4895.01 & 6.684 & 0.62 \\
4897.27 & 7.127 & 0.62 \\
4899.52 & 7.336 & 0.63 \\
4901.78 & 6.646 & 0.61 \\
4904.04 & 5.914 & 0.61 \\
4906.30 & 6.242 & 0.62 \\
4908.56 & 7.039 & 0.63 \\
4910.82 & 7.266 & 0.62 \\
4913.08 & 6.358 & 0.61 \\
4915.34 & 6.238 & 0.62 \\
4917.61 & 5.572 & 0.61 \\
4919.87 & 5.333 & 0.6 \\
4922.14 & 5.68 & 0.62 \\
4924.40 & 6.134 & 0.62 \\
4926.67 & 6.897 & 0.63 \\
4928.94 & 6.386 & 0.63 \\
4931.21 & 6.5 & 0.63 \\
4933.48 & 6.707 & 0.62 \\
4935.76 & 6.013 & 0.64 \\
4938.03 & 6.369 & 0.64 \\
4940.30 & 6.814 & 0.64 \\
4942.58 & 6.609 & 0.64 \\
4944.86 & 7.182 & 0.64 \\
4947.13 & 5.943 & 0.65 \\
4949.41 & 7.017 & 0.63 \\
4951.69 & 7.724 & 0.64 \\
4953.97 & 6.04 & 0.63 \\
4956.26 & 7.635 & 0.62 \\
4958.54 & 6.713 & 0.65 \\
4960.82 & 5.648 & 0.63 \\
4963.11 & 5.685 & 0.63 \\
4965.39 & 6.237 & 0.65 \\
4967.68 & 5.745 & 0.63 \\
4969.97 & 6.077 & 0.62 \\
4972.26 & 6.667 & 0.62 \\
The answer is 3.5 angstrom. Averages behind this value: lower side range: 6.48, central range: 5.67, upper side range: 6.45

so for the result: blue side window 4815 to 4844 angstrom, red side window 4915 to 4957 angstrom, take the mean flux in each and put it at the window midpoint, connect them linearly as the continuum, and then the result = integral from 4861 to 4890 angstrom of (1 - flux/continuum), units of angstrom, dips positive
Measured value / 2.5 angstrom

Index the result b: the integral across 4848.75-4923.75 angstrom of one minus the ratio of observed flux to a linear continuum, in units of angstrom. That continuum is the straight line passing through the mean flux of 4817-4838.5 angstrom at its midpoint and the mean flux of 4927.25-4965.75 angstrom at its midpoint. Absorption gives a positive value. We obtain 4.7 angstrom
